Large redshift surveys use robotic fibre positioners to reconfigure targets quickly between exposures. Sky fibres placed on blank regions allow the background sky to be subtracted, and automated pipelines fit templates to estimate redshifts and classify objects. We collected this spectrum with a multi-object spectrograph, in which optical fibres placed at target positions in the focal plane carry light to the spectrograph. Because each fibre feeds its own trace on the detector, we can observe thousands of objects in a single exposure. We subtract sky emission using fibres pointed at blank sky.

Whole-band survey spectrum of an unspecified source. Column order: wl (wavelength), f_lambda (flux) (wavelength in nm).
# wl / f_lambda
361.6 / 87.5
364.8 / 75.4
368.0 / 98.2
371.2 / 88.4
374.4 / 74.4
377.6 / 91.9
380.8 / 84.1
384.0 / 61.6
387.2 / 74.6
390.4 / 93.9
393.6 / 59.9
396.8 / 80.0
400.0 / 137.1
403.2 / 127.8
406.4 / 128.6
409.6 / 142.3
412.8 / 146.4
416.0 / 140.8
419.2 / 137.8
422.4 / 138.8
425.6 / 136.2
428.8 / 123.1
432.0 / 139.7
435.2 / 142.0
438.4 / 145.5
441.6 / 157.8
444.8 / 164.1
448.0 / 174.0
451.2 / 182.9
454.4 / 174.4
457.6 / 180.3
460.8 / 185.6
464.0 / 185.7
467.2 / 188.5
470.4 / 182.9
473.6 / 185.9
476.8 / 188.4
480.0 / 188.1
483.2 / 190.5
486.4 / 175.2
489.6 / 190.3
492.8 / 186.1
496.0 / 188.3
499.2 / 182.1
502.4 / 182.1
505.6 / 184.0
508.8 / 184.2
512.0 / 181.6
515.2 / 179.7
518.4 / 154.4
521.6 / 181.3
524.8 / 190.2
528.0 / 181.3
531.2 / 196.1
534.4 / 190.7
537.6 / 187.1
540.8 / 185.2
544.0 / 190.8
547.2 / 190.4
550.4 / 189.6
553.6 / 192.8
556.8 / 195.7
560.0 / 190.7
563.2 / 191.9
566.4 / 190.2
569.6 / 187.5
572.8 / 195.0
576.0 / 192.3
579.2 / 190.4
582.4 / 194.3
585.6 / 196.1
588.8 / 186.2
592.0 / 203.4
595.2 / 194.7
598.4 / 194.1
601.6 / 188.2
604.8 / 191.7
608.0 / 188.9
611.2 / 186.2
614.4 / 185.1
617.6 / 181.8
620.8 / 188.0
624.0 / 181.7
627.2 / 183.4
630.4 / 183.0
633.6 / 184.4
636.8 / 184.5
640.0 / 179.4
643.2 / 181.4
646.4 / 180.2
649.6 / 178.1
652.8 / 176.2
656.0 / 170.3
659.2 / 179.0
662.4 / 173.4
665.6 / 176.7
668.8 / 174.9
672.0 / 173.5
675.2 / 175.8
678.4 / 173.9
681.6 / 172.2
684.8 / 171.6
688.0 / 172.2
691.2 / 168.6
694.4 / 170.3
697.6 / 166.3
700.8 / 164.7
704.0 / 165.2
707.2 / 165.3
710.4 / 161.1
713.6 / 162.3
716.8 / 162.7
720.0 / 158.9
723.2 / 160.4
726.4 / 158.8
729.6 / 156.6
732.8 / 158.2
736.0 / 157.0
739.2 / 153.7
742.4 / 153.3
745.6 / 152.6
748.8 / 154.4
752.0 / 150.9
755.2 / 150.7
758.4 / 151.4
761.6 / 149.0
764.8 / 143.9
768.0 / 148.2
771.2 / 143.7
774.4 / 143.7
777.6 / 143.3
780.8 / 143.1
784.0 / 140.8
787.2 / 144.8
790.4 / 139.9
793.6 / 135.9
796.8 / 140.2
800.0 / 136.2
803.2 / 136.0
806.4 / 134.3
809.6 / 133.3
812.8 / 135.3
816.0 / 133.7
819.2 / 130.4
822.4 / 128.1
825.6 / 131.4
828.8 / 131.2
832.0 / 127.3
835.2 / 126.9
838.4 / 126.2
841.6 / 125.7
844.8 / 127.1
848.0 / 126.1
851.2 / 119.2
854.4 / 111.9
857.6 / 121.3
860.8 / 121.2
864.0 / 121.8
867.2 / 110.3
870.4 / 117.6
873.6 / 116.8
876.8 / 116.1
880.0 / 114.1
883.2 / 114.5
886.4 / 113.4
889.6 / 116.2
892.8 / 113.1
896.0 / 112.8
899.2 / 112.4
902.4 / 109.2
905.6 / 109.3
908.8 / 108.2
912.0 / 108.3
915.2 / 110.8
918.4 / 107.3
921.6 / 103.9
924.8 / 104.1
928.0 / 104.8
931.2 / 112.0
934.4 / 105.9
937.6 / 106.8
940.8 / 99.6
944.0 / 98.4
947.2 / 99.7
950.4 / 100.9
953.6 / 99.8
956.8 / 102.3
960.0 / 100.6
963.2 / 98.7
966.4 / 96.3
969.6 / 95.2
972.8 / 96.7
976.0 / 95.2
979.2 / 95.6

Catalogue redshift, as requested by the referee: 0.00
